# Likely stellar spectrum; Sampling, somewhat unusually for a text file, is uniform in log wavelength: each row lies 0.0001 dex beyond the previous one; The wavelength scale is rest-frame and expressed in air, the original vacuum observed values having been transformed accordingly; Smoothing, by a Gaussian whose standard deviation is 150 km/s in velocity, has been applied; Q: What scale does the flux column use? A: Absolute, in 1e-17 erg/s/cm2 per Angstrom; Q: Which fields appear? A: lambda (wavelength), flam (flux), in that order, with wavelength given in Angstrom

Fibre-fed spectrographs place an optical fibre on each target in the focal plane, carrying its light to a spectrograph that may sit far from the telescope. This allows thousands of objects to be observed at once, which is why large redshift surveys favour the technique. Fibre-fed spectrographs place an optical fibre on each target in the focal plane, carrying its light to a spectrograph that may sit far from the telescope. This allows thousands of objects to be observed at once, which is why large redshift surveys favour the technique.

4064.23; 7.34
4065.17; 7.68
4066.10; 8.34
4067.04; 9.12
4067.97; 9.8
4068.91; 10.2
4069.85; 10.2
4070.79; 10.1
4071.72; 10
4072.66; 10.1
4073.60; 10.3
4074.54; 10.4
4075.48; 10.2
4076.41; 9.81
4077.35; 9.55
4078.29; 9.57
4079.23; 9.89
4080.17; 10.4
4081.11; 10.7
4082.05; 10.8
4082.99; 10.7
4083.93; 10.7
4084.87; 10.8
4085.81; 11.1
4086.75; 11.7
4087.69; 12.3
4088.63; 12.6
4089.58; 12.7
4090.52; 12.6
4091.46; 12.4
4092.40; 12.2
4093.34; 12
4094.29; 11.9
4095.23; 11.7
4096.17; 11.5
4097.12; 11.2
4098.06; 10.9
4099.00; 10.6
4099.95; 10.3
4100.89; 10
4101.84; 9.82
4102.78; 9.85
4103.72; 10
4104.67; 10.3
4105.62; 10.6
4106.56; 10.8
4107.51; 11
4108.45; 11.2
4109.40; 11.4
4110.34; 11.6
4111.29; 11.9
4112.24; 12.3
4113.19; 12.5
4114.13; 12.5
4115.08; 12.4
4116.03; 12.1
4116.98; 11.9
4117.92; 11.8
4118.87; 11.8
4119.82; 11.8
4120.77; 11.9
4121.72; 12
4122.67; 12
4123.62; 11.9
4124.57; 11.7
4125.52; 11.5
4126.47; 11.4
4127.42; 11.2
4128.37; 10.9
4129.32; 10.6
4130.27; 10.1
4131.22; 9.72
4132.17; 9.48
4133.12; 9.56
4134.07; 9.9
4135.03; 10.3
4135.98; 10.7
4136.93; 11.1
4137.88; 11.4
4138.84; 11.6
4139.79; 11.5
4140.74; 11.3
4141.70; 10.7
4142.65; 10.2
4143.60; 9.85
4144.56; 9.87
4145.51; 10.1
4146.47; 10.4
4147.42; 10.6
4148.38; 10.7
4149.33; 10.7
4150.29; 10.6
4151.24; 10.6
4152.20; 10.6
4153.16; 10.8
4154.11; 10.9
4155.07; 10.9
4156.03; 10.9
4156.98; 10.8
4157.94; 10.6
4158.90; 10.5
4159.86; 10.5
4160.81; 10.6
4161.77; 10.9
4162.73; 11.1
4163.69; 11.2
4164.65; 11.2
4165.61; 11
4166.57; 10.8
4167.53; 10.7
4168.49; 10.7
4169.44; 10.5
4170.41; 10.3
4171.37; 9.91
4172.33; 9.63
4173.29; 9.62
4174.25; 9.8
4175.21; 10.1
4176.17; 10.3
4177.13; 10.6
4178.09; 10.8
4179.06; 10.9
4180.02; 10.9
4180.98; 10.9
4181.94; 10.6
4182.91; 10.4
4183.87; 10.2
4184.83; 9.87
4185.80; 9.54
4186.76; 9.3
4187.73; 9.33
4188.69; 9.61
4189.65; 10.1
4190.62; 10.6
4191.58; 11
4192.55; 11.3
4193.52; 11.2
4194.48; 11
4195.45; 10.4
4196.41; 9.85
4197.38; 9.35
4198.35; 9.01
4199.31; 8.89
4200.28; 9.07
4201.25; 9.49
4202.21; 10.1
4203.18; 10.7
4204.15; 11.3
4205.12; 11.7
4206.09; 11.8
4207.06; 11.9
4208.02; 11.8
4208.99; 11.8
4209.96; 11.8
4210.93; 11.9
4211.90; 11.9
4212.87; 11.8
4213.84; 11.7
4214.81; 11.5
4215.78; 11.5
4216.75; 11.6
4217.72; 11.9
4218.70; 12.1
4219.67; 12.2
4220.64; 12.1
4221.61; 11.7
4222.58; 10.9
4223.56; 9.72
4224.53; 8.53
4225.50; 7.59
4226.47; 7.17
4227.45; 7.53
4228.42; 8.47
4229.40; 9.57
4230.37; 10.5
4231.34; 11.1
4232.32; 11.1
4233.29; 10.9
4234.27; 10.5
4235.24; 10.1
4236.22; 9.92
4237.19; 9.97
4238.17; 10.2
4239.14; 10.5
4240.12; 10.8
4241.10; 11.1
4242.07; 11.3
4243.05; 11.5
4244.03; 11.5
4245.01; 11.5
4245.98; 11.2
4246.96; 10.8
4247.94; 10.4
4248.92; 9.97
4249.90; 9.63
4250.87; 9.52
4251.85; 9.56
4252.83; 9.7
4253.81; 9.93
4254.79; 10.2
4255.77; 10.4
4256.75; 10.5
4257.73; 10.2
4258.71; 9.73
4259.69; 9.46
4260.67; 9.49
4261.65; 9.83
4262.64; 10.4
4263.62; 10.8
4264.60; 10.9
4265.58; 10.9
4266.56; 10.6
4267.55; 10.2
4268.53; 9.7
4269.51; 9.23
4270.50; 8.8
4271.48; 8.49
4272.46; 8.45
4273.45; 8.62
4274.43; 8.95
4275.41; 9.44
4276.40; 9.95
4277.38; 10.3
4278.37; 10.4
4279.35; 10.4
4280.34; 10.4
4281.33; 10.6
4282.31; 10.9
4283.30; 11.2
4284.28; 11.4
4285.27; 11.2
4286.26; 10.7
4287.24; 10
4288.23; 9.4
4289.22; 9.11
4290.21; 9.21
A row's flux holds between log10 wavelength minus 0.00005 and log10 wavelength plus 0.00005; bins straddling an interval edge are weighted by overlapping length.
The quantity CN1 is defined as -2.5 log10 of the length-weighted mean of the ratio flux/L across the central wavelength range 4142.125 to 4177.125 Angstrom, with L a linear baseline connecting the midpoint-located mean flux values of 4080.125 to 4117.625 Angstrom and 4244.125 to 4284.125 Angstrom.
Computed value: 0.04 mag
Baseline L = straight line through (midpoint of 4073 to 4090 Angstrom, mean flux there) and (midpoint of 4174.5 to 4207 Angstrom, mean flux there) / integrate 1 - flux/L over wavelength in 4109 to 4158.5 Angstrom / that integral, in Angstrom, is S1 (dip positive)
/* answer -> -2.4 Angstrom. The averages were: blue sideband 10.8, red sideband 10.3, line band 11.1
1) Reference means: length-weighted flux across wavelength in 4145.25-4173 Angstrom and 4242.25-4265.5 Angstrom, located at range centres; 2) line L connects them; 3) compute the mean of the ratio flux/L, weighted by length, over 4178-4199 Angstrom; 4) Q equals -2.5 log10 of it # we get 0.03 mag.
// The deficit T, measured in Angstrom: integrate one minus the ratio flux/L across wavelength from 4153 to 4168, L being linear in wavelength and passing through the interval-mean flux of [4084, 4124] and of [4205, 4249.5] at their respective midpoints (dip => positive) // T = 0.5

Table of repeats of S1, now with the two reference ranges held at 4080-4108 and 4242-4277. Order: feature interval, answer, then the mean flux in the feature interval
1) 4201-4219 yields -2.0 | 11.5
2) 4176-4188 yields 0.3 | 10.3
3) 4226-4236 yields 0.5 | 9.7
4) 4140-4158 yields 0.3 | 10.6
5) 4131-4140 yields 0.3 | 10.5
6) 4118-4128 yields -0.7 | 11.7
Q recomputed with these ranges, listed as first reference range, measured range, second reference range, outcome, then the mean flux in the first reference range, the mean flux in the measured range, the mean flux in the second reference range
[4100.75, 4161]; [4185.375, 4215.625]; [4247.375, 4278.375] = -0.034 mag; 11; 10.7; 9.83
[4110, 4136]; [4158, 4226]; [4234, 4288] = 0.013 mag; 11.3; 10.6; 10.2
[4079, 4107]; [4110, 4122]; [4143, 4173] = -0.105 mag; 11.1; 12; 10.6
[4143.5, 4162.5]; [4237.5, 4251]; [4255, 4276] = -0.085 mag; 10.6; 10.7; 9.77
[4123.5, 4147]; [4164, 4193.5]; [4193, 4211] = 0.031 mag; 10.7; 10.4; 10.7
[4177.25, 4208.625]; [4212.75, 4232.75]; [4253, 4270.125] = -0.018 mag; 10.4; 10.5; 10.1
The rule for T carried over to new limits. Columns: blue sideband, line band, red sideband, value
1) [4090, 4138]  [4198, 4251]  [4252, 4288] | -1.3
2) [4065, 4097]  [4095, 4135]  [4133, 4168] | -1.5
